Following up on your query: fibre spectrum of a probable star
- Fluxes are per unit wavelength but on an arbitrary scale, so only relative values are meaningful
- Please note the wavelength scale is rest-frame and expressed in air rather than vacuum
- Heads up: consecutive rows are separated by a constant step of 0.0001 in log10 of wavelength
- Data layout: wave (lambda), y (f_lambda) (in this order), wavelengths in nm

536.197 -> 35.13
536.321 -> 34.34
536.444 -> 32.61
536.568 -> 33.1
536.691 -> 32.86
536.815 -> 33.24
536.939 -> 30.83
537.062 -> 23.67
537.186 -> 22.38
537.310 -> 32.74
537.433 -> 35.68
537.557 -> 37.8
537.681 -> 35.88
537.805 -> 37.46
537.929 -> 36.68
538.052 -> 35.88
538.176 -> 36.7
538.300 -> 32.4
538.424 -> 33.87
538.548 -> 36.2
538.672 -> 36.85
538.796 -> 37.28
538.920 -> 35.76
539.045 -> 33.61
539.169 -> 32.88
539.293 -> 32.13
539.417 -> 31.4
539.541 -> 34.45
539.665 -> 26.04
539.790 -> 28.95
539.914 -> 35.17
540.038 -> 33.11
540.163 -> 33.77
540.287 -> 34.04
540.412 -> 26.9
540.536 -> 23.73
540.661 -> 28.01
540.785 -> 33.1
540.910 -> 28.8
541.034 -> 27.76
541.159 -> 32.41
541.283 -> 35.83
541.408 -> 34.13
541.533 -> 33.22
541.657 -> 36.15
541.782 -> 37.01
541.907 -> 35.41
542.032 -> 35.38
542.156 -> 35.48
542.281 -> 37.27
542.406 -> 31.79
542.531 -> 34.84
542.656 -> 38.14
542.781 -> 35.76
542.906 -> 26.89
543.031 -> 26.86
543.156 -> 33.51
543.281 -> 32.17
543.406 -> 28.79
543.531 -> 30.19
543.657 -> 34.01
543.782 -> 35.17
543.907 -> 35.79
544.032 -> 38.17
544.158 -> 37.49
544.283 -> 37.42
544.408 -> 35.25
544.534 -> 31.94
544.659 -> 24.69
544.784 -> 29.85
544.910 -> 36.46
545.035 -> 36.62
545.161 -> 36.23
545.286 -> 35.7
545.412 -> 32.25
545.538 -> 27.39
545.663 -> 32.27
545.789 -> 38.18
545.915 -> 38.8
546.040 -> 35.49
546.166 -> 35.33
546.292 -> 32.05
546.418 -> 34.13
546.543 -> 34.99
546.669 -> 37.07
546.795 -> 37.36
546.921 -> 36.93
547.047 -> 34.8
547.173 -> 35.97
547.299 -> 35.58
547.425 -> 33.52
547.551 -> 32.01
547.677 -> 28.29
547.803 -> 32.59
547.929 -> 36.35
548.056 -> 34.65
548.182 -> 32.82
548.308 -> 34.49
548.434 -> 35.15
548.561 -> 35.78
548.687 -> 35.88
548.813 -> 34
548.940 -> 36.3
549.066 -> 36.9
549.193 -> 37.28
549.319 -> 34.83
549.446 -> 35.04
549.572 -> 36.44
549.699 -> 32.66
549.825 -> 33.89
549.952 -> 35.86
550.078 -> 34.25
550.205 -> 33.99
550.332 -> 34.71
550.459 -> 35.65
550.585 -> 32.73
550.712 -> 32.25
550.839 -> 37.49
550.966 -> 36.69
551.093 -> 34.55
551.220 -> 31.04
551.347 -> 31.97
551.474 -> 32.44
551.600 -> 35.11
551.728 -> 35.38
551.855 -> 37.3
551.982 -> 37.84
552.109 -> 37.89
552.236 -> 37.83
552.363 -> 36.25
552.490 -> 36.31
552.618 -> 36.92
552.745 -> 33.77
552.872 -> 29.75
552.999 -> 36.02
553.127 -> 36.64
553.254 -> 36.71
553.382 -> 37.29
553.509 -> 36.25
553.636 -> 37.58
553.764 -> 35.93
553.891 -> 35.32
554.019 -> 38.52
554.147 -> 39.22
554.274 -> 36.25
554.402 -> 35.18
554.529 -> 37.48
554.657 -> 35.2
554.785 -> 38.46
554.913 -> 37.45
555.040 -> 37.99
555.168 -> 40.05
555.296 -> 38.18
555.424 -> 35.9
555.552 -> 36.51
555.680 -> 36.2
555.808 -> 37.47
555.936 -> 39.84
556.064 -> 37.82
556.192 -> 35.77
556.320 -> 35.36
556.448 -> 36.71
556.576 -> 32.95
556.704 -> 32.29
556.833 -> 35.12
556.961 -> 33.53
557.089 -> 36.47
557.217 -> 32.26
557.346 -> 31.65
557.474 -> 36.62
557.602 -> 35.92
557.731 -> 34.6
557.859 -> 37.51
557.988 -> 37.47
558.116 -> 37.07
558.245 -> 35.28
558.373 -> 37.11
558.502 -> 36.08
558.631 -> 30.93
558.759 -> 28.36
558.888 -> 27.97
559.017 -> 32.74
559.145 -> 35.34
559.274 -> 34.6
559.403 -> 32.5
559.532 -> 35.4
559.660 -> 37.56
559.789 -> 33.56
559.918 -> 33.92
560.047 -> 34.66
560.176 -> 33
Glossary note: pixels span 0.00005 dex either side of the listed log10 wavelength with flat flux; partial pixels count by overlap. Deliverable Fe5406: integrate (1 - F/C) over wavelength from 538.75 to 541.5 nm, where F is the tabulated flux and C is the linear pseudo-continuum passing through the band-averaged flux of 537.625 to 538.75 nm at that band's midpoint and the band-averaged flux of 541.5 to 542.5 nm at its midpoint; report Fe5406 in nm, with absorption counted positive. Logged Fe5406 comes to 0.29 nm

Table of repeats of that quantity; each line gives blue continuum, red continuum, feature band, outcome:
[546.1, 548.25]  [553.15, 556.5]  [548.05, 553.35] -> 0.08 nm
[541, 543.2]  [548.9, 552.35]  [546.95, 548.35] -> 0.04 nm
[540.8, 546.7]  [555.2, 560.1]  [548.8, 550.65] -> -0.04 nm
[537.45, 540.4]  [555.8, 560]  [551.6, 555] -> -0.18 nm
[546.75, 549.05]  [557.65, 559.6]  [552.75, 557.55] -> -0.25 nm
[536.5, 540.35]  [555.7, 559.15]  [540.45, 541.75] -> 0.08 nm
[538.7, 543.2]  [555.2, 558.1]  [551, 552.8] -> -0.03 nm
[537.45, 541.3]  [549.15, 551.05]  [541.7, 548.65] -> -0.03 nm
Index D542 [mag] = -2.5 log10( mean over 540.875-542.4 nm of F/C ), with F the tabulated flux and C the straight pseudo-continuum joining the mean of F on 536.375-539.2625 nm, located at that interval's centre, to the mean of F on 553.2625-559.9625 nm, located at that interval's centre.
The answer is 0.00 mag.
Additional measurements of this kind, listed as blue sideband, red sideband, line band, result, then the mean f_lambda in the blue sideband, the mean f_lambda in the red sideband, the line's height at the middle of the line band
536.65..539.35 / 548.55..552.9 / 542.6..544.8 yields 0.046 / 33.8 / 35.1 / 34.4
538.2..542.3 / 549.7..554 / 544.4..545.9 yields 0.025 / 33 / 35.3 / 33.9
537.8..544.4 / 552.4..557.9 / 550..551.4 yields 0.035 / 33.4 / 36.1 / 35.3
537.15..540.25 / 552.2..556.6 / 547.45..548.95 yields 0.051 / 33.9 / 36.6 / 35.6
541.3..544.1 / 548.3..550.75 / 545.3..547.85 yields 0.007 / 33.9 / 34.9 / 34.5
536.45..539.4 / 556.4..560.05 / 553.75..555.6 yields -0.091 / 33.7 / 34.3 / 34.2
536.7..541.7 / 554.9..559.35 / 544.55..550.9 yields -0.017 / 32.7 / 35.3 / 33.9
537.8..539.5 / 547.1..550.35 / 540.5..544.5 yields 0.044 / 34.9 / 34.6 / 34.8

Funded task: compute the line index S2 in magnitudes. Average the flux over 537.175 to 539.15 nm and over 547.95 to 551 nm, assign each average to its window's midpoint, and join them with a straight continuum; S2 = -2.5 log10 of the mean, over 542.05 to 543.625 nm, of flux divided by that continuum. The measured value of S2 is 0.07 mag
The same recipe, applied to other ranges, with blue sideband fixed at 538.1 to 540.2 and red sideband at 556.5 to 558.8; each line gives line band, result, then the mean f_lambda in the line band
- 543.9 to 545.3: -0.02 mag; 34.6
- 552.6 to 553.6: -0.03 mag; 35.4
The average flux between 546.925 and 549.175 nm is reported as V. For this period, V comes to 34.5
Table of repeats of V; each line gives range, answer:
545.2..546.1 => 34.4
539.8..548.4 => 33.6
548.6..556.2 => 35.9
